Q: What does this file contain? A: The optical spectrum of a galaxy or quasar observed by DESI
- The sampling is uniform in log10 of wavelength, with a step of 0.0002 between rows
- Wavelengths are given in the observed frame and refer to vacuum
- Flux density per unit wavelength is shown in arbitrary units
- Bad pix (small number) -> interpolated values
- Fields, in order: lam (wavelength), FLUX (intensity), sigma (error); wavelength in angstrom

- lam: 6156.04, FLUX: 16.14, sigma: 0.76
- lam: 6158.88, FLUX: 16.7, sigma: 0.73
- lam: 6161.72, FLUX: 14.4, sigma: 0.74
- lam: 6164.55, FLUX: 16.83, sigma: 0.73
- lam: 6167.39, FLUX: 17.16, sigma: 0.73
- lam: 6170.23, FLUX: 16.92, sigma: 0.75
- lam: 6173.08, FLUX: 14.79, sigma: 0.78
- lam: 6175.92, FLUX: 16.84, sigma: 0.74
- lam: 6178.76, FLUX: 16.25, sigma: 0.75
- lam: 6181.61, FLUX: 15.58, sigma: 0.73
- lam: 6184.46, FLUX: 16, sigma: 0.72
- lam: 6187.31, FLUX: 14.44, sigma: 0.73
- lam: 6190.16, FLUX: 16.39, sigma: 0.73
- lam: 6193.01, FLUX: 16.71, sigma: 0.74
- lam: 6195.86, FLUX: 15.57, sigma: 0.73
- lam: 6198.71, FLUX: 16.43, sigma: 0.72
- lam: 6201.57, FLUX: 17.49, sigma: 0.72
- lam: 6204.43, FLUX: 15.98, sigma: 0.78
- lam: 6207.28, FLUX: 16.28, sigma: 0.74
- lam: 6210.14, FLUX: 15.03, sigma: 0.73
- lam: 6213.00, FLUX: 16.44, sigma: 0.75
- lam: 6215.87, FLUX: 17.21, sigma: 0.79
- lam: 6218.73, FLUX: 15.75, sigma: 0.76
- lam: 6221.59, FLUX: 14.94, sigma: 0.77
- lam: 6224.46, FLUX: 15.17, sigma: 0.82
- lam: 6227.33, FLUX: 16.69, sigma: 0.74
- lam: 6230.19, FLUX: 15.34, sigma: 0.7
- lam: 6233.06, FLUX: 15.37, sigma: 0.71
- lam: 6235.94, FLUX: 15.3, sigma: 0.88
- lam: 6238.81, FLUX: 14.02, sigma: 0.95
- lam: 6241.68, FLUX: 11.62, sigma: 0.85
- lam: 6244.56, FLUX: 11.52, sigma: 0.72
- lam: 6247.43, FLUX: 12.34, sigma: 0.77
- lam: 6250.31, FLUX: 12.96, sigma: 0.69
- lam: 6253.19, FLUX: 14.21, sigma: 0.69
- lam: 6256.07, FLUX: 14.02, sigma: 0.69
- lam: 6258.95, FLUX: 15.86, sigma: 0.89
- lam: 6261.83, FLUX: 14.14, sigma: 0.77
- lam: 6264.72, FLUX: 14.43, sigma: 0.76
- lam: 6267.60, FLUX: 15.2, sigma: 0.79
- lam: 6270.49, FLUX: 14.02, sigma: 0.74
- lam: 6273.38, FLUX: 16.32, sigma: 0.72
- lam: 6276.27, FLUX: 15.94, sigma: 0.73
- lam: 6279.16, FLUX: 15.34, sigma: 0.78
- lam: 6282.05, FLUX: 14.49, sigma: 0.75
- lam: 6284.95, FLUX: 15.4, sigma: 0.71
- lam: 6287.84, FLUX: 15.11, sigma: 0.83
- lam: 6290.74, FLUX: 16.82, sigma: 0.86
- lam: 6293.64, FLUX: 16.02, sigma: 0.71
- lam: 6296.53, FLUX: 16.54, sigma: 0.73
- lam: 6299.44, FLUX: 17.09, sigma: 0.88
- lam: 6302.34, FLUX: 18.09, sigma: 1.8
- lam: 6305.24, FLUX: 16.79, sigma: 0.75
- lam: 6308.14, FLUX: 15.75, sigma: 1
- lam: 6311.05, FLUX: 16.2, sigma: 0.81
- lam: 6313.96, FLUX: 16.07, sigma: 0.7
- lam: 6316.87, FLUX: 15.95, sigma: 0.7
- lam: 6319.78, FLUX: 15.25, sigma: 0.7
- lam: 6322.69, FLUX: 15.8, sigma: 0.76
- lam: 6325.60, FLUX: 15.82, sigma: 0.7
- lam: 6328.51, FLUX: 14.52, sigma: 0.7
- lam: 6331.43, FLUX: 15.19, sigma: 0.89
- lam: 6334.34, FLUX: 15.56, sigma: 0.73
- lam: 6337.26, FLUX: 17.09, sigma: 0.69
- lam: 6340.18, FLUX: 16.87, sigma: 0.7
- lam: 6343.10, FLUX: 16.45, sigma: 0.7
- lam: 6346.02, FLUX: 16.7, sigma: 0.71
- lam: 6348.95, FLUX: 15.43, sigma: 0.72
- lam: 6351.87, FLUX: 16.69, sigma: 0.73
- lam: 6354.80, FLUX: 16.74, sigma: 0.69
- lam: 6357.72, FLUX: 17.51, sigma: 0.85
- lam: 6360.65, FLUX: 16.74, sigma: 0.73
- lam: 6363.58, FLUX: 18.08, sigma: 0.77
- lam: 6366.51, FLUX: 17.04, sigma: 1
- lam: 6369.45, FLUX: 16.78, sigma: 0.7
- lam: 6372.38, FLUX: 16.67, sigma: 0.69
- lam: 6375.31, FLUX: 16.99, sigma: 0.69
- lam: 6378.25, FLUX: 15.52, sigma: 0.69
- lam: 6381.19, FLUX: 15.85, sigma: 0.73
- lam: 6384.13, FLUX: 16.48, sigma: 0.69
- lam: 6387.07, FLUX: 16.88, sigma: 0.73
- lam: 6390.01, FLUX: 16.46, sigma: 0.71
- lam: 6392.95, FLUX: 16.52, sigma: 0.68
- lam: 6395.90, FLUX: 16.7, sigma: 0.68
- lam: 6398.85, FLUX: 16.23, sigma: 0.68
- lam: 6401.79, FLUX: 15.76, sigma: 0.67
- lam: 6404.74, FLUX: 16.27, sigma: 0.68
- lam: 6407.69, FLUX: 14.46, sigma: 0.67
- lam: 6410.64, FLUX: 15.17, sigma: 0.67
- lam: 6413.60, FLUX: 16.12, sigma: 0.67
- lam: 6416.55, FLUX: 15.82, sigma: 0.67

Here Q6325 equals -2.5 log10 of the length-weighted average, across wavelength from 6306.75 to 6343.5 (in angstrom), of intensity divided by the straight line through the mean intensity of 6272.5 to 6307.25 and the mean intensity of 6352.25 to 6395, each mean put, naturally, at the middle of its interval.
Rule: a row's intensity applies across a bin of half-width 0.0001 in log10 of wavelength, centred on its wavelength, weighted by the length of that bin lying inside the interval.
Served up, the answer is 0.04 mag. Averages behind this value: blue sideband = 16.2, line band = 15.9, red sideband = 16.7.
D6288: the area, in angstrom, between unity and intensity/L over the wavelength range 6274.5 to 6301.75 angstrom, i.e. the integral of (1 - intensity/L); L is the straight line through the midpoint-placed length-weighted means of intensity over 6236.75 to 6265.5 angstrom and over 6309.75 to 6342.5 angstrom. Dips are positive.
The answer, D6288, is -2.32 angstrom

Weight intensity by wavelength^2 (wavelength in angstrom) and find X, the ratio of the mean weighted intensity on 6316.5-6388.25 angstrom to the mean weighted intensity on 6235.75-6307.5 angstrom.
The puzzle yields 1.1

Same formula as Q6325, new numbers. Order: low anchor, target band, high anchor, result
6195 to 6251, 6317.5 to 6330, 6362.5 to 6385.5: 0.05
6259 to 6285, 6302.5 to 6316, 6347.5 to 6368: -0.04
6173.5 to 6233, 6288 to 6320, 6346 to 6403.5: 0.00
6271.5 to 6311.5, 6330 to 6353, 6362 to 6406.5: 0.01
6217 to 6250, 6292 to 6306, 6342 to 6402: -0.10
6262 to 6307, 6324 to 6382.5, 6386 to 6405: -0.02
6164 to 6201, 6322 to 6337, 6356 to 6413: 0.06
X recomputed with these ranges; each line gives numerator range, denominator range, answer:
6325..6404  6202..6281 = 1.15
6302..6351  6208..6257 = 1.13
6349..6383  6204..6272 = 1.18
